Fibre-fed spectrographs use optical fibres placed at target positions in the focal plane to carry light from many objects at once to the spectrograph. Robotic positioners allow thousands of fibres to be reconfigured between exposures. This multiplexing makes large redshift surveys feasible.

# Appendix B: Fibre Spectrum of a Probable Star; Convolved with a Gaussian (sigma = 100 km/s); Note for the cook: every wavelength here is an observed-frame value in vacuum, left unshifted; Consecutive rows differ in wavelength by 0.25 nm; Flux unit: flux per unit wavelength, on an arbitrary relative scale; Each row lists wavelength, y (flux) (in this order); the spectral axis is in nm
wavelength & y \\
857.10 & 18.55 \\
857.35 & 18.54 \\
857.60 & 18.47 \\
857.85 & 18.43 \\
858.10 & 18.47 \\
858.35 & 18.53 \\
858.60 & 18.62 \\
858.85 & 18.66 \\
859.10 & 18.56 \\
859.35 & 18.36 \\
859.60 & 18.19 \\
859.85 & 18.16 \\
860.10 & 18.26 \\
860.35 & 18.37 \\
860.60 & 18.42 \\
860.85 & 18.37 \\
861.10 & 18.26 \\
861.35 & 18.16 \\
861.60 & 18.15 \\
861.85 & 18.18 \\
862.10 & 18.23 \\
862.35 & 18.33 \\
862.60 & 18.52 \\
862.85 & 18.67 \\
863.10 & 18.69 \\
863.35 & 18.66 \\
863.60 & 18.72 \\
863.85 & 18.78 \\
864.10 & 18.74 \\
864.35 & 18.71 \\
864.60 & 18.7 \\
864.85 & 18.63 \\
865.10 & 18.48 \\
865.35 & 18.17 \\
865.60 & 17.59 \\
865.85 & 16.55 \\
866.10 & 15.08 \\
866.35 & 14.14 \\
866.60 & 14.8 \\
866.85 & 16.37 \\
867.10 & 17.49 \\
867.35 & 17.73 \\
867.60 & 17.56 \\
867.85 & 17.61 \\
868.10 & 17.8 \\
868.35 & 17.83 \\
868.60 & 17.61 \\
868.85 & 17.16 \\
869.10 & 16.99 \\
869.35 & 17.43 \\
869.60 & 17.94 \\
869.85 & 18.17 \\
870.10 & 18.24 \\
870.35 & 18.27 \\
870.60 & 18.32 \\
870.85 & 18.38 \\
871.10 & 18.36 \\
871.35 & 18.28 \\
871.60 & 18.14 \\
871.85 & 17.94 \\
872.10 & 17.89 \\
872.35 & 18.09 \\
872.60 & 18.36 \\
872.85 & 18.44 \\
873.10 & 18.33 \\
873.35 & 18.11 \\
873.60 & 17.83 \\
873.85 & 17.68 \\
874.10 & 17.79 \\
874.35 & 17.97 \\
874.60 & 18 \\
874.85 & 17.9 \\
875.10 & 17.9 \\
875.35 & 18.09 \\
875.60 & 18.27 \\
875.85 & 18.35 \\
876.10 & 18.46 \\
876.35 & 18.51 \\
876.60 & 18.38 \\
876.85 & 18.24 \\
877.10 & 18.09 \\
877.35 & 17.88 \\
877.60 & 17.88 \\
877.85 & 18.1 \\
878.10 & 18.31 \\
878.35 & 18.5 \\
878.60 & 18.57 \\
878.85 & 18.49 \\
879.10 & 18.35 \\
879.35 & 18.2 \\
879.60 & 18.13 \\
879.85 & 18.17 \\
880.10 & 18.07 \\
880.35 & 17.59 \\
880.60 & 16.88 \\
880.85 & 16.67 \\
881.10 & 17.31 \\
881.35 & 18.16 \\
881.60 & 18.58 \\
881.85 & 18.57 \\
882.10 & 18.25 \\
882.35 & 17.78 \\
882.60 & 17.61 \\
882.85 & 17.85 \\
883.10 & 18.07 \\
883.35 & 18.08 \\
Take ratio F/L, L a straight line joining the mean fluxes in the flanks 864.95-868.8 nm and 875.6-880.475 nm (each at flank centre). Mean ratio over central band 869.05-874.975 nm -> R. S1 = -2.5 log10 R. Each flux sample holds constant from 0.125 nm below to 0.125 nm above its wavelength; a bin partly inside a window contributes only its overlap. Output -0.03 mag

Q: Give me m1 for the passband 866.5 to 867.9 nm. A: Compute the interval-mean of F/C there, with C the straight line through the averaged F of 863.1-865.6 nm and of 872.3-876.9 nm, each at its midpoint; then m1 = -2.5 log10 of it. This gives 0.09 mag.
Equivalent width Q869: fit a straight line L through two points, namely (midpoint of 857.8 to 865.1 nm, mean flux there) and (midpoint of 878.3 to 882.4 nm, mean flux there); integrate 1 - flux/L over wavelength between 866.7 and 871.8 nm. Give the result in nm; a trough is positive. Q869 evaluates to 0.14 nm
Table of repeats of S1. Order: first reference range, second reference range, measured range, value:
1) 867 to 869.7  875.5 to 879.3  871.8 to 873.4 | -0.017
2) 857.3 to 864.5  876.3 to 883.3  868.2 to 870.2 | 0.037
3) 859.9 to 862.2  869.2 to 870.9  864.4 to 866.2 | 0.030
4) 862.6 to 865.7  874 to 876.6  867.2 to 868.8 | 0.045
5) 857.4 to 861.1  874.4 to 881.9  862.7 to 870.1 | 0.040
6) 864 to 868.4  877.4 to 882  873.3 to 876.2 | -0.016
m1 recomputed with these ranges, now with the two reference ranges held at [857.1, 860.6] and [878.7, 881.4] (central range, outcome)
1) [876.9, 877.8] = -0.01 mag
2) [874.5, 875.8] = -0.01 mag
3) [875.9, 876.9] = -0.03 mag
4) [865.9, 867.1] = 0.18 mag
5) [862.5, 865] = -0.02 mag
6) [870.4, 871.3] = -0.02 mag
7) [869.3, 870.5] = 0.00 mag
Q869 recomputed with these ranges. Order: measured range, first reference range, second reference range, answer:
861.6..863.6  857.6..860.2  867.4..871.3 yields -0.03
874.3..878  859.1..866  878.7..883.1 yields -0.02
